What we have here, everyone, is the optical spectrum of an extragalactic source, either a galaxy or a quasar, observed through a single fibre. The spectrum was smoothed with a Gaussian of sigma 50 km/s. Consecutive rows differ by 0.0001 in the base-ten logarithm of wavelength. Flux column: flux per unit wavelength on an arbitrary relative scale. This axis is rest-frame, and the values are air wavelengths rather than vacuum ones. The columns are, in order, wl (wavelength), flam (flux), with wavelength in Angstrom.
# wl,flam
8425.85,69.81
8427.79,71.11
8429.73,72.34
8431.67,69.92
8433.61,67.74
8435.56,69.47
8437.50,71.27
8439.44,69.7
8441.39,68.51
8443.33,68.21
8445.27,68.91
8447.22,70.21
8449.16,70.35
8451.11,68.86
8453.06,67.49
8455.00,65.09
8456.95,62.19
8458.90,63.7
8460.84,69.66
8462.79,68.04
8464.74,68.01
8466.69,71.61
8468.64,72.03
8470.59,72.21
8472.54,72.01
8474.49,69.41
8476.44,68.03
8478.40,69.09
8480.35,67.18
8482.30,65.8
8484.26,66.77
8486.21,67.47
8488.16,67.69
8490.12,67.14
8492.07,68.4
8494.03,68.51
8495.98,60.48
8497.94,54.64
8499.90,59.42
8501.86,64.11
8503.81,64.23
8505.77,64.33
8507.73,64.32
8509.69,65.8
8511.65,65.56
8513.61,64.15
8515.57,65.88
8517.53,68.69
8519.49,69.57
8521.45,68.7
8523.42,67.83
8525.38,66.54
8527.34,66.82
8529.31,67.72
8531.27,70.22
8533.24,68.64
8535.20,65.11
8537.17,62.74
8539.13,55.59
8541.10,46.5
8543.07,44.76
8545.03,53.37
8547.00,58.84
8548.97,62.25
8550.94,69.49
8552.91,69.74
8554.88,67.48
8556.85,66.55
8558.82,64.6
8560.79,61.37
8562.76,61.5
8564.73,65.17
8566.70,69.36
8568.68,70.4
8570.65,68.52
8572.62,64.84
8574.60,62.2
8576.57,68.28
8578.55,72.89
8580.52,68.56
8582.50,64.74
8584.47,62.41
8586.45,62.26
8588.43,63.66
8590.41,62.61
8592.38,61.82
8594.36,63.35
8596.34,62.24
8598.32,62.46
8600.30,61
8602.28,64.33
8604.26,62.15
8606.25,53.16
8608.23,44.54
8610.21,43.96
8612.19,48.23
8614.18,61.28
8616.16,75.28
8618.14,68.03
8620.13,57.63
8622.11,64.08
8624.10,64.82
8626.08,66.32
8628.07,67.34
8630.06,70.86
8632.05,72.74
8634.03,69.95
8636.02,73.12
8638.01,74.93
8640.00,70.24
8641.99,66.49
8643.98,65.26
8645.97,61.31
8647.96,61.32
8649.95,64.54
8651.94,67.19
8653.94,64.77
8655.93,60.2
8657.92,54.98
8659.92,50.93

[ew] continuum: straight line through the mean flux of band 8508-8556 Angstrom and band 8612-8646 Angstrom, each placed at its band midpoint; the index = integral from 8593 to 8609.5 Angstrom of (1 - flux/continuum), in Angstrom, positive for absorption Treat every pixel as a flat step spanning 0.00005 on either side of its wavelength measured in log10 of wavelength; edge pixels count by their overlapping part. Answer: 1.8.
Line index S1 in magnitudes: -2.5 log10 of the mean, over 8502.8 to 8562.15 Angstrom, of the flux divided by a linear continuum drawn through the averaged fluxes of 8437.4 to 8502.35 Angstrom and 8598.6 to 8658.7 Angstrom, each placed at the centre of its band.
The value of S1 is 0.03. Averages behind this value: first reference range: 67.4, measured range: 63.9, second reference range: 63.4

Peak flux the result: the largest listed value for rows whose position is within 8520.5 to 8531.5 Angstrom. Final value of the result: 70.22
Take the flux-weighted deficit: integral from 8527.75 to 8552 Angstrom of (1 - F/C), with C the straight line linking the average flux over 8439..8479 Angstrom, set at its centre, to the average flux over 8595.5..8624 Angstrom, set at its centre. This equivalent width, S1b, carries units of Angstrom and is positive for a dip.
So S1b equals 1.2 Angstrom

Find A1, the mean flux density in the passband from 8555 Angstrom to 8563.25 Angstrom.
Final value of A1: 64.1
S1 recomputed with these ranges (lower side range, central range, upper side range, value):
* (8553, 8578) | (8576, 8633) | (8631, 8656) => 0.07 mag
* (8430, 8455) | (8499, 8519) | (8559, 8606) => 0.03 mag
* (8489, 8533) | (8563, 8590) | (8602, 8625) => -0.08 mag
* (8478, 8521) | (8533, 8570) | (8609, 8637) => 0.05 mag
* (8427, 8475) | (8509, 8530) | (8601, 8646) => 0.00 mag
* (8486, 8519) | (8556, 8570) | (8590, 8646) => -0.03 mag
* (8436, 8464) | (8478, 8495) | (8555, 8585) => 0.00 mag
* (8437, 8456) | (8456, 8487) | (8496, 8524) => -0.02 mag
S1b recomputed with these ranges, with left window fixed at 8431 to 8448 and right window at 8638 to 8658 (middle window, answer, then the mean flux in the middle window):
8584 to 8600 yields 0.81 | 62.5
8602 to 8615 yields 2.42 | 53.3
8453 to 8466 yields 0.47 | 66.4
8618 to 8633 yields -0.29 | 66.3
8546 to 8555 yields 0.19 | 65.3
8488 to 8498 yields 0.44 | 65.1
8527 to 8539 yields 0.20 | 66.1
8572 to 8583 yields -0.15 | 67.1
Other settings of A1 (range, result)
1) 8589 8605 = 62.6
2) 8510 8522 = 67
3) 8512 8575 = 64.3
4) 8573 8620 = 61.7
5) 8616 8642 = 68.6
